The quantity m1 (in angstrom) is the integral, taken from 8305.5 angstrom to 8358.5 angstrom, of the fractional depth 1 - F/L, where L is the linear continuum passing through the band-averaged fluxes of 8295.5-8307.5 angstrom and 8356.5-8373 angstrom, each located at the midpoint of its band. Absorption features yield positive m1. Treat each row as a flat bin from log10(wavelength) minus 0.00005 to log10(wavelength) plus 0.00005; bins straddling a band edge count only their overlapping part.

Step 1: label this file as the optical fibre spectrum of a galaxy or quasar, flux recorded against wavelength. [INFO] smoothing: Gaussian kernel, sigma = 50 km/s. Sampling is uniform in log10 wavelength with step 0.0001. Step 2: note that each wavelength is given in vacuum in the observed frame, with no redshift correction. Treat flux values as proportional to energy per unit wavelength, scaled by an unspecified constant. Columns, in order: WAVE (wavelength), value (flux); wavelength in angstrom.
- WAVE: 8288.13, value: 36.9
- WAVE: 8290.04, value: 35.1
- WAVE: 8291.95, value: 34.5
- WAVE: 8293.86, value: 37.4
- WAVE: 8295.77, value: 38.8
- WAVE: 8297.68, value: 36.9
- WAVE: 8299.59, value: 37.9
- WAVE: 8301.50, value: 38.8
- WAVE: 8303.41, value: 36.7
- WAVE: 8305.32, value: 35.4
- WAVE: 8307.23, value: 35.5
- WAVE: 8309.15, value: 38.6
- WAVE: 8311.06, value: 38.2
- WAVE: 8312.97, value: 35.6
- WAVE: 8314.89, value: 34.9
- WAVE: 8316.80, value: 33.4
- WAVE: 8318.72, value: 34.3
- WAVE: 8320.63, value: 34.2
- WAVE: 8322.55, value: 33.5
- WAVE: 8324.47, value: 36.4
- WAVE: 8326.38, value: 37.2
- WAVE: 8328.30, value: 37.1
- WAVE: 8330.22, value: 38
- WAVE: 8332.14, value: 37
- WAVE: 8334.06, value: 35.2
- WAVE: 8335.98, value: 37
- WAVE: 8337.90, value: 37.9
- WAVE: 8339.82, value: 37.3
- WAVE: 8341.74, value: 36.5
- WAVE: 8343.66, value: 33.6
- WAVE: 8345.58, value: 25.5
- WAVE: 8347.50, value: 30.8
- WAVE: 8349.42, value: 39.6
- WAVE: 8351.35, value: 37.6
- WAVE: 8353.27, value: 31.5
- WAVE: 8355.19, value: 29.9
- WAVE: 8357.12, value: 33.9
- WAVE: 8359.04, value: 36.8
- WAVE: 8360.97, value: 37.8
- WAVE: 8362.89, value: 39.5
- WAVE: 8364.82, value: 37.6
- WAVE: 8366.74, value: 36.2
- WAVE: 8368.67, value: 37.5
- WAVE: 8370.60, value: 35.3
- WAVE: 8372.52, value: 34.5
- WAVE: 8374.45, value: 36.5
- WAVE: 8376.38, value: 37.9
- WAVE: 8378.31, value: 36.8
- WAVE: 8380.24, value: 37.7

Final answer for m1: 2.50 angstrom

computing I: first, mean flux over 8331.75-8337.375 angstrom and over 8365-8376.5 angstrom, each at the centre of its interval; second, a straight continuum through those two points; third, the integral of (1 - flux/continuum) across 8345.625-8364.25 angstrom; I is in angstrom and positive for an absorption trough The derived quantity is 0.8 angstrom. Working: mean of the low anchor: 36.4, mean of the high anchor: 36.3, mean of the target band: 34.8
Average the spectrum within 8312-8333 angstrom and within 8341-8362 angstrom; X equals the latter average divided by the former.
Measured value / 0.95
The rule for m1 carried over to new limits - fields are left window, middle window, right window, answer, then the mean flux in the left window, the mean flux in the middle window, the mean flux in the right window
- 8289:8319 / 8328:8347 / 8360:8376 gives 0.7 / 36.4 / 35.3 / 36.9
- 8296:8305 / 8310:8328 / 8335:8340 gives 1.0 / 37.5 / 35.4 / 37.4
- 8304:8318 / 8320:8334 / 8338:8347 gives -0.6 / 35.9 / 36.2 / 33.6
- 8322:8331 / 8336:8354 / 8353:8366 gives 0.7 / 36.5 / 34.7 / 35.5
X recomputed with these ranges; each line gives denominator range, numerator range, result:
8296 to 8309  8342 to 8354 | 0.90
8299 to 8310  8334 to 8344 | 0.98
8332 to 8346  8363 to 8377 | 1.04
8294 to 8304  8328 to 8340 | 0.98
